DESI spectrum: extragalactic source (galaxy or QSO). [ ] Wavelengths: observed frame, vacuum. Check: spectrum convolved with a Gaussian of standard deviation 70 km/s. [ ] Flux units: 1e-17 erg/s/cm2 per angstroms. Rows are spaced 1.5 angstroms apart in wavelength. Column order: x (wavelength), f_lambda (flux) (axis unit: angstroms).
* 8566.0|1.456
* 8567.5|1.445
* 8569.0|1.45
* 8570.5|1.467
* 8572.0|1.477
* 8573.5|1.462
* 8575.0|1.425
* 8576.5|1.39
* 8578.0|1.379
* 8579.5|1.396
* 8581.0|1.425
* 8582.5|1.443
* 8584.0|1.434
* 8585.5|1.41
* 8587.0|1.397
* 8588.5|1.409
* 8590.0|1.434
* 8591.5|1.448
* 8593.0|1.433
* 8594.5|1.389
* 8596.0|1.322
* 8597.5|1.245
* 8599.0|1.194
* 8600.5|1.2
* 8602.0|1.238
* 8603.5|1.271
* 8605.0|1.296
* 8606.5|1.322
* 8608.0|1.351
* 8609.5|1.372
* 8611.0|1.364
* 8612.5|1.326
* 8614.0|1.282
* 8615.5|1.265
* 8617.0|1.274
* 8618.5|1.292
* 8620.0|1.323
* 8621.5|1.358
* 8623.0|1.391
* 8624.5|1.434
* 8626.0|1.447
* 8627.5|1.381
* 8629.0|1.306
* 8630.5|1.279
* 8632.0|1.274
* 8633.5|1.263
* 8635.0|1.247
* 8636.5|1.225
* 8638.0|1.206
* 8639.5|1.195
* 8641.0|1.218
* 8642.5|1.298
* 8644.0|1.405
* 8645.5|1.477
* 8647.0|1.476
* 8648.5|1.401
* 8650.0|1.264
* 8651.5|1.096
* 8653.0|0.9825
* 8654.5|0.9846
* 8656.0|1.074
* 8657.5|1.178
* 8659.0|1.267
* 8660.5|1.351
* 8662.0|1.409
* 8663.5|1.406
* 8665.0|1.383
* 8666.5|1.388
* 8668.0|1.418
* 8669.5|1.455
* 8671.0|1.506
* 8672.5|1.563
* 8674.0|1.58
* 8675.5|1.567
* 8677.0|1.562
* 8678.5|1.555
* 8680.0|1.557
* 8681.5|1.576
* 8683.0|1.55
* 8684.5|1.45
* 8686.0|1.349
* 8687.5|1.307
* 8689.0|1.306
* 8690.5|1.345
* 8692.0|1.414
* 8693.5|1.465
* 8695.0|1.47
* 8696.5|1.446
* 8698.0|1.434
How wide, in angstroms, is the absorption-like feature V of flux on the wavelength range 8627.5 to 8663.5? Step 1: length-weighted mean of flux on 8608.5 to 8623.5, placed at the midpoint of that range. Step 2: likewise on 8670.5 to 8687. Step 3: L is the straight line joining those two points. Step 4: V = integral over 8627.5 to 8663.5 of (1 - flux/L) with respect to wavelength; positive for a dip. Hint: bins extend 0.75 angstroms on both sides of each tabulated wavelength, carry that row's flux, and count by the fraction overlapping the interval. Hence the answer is 4.0 angstroms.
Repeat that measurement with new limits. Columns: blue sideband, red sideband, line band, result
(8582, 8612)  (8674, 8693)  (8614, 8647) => 1.9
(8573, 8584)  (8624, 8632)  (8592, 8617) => 1.5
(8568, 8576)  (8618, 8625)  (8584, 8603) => 0.9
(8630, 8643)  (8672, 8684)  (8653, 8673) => 1.8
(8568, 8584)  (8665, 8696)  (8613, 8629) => 1.2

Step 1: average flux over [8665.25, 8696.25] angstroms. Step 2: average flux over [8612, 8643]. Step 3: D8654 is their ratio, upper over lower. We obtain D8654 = 1.1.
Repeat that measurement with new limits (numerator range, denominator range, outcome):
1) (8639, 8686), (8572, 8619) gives 1.02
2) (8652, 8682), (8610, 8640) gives 1.06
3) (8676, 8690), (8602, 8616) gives 1.12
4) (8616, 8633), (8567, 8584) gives 0.94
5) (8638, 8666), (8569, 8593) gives 0.89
